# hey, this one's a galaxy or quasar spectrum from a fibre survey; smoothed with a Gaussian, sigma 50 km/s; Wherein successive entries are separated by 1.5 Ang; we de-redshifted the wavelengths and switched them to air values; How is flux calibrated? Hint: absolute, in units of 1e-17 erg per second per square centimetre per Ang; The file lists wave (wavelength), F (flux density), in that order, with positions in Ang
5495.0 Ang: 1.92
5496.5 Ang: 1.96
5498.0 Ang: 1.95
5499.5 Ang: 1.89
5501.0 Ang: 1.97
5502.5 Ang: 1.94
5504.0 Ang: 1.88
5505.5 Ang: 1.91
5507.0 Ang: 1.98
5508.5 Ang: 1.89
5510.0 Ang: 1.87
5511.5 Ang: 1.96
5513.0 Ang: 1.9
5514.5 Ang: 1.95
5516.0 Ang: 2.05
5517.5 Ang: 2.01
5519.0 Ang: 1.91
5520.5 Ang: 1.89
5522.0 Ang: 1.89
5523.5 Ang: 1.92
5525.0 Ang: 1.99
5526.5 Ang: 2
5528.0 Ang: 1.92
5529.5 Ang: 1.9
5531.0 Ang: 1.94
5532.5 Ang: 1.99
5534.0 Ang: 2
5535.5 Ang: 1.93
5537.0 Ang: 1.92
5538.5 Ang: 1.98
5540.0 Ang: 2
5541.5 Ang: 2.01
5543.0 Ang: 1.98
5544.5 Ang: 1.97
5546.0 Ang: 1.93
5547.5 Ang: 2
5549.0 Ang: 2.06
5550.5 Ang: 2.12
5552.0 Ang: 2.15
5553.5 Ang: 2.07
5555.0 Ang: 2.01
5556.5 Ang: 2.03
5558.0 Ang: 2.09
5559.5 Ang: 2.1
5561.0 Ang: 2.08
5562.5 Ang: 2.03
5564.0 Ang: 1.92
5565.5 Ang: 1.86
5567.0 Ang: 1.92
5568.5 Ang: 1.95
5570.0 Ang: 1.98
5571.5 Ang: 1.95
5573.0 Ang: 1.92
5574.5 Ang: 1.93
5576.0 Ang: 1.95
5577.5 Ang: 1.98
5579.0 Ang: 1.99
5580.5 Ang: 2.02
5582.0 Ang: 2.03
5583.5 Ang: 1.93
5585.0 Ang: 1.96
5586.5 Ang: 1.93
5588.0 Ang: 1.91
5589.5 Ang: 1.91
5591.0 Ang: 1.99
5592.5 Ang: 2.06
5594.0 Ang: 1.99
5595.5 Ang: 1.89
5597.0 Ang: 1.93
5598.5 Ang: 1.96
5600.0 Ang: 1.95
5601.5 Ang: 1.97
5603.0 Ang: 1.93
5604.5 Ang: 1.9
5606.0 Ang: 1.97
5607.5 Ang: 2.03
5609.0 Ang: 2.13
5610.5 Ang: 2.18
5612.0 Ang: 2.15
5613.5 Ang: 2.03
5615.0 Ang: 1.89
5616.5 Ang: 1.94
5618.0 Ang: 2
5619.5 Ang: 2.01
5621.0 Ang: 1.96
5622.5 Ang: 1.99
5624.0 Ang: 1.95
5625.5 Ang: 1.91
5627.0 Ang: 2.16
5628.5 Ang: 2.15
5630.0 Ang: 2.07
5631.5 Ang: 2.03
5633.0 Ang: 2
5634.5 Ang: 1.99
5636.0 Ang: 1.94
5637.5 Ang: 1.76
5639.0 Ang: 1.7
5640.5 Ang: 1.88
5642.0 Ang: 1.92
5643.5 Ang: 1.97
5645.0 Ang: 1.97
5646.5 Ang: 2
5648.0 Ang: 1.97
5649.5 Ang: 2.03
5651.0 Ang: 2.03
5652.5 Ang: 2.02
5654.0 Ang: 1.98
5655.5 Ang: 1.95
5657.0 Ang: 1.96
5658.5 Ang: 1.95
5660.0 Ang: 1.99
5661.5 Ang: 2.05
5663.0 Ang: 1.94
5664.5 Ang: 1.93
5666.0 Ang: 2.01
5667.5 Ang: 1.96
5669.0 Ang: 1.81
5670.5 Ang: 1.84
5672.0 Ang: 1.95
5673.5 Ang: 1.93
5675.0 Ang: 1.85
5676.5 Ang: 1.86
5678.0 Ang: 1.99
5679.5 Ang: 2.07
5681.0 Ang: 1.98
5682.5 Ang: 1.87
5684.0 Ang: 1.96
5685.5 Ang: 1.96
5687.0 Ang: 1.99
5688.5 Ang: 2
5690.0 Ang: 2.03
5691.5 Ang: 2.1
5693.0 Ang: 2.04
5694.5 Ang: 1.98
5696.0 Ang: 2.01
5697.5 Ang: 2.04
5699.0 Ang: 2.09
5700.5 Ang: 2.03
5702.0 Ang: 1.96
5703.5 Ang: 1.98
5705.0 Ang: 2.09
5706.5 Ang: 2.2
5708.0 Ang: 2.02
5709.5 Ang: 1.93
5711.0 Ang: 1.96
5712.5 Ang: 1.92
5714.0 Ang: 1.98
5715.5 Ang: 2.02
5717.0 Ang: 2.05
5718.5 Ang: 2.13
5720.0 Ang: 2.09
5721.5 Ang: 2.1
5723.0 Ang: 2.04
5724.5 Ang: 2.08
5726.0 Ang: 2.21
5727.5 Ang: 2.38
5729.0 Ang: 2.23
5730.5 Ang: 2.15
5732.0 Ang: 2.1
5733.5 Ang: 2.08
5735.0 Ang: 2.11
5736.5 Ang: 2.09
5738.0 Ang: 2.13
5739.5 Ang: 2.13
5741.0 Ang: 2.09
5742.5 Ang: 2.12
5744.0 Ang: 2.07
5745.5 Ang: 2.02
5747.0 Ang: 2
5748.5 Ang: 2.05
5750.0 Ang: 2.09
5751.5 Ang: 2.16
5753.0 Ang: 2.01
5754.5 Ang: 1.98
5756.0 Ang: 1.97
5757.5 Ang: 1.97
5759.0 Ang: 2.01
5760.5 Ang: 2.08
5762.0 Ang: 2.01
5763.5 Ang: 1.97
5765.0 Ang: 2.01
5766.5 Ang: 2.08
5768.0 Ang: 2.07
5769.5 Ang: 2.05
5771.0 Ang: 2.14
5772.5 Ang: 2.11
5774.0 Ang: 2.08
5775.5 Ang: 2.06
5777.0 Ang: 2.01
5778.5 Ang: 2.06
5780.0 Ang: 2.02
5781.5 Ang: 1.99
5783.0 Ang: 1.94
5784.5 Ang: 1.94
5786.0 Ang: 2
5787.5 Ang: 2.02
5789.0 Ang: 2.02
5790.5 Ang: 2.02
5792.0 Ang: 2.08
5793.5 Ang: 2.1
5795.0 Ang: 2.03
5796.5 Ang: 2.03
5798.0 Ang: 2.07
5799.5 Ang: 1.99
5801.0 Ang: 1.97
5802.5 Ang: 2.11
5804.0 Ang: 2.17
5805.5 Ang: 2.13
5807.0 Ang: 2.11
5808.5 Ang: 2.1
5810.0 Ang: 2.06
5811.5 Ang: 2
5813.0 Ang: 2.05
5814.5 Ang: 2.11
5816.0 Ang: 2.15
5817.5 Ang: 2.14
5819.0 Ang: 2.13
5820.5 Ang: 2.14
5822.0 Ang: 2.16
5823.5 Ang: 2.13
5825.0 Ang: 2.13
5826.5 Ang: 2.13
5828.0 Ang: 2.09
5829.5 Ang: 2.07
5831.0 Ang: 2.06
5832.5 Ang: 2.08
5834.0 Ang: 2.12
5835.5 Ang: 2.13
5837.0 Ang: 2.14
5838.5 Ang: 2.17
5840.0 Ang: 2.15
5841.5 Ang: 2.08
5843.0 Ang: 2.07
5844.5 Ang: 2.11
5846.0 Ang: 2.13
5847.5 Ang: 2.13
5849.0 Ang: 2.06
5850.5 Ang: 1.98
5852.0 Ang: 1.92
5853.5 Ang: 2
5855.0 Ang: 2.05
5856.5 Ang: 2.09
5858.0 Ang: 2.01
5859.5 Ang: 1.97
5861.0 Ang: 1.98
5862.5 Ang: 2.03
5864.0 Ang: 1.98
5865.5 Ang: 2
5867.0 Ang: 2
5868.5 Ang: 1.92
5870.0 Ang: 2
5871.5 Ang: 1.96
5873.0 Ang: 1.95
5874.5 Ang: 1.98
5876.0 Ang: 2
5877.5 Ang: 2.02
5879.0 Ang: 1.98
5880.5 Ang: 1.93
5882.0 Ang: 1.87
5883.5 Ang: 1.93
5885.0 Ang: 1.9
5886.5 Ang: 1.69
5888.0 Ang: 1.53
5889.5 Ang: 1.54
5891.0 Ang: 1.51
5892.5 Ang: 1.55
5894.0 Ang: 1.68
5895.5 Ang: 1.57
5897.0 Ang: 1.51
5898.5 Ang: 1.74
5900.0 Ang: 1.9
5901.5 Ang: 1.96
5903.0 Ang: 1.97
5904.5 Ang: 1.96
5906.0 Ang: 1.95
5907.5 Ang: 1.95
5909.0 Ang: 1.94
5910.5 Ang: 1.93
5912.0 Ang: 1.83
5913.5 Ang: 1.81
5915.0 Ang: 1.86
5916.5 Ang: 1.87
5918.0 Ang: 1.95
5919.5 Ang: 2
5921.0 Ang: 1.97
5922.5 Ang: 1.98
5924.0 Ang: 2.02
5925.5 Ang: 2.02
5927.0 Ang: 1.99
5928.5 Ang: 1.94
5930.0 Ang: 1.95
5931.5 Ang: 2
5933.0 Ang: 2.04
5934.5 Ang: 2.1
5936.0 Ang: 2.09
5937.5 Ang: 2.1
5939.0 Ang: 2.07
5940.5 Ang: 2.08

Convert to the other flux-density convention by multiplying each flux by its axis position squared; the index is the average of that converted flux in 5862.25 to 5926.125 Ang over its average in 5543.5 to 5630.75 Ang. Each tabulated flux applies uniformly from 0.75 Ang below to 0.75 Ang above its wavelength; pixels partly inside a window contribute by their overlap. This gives 1.04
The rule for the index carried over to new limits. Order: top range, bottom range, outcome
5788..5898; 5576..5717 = 1.08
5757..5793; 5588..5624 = 1.09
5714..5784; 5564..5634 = 1.10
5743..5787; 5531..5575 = 1.10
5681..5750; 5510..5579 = 1.11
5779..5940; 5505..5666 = 1.11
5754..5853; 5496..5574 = 1.15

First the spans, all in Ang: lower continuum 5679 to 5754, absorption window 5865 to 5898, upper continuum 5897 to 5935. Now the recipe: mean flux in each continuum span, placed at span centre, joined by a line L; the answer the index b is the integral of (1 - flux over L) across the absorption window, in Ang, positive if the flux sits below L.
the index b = 2.4 Ang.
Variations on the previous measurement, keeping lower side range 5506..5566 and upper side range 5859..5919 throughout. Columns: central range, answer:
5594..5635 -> -1.0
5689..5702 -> -0.7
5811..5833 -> -2.6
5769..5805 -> -2.7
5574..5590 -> 0.0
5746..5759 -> -0.8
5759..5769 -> -0.7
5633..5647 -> 0.3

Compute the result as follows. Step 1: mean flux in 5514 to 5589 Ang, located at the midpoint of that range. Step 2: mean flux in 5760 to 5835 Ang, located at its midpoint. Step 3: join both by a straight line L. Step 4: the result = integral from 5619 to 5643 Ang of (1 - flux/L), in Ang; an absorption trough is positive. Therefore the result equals 0.5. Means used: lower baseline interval 1.98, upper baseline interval 2.07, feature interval 1.96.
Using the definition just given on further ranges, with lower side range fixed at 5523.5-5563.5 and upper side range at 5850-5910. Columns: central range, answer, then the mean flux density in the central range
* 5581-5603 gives 0.3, 1.96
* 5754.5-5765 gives -0.4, 2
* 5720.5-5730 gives -1.1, 2.17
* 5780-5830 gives -4.1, 2.07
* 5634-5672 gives 0.5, 1.94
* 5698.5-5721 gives -1.0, 2.03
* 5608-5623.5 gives -0.4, 2.03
